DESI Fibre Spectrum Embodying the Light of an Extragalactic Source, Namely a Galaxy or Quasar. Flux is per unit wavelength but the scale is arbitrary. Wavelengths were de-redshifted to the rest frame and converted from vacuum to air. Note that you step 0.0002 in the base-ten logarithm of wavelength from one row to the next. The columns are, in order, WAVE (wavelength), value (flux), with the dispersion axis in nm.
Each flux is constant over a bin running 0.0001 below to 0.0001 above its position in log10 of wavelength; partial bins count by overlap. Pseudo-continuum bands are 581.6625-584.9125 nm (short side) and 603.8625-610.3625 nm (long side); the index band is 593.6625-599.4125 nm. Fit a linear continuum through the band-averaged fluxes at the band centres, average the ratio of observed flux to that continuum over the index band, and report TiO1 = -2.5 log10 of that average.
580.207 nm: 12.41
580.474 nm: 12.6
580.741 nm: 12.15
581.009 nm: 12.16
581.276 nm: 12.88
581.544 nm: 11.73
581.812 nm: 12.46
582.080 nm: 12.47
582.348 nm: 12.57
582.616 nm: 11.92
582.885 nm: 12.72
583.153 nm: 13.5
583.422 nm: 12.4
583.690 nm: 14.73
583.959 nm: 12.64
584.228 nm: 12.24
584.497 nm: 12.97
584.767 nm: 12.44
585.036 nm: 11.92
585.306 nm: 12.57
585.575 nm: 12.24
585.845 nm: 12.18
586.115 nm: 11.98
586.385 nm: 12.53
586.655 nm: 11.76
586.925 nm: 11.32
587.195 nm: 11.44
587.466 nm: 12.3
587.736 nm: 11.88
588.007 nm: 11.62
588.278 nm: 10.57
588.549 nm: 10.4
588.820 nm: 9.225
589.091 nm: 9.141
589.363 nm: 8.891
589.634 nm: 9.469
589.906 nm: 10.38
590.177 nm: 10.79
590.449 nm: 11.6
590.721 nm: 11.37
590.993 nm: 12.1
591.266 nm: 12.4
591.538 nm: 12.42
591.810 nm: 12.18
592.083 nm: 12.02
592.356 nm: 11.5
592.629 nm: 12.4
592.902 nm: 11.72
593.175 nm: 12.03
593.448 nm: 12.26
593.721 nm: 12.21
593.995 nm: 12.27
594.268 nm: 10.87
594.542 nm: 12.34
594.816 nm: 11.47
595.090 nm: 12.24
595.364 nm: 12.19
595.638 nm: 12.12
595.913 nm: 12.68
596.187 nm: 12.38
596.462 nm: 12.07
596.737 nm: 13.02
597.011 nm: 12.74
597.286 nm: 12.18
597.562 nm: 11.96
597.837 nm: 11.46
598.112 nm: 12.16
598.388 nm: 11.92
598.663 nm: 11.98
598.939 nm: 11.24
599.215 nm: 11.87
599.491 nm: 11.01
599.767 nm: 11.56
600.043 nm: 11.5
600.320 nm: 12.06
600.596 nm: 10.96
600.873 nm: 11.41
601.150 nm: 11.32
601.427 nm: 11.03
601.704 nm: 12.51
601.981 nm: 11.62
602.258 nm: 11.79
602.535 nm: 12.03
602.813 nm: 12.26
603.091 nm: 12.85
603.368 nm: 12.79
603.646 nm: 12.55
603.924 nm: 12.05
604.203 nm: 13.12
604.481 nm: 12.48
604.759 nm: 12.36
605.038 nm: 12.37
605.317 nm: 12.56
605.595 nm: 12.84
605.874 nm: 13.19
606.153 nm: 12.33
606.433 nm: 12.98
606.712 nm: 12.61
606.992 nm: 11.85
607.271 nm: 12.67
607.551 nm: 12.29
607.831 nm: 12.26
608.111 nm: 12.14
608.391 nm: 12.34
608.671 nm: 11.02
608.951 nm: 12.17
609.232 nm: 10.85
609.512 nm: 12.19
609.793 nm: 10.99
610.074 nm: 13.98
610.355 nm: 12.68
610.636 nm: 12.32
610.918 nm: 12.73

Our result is 0.04 mag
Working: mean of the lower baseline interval 12.7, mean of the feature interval 12.1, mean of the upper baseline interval 12.3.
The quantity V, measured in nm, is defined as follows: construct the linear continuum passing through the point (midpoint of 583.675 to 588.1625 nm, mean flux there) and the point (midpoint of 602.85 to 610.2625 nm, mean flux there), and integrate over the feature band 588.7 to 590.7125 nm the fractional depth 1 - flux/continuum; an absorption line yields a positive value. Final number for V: 0.364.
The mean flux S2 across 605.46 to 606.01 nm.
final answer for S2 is 13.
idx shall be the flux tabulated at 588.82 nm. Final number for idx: 9.225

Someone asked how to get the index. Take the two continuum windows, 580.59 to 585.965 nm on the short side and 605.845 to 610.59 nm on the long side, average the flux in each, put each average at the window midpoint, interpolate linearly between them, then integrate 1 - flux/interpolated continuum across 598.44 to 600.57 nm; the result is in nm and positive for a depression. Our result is 0.13 nm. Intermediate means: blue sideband 12.5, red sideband 12.2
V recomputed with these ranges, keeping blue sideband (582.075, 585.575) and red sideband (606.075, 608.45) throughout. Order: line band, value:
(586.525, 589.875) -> 0.52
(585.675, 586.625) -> 0.04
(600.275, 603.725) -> 0.15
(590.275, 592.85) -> 0.13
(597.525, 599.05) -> 0.09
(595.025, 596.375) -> 0.02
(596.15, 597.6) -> 0.01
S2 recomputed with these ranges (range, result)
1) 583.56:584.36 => 13.2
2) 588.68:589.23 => 9.19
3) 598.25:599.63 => 11.6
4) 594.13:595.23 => 11.7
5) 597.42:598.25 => 11.9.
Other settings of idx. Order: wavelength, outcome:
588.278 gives 10.57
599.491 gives 11.01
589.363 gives 8.891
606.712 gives 12.61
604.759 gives 12.36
